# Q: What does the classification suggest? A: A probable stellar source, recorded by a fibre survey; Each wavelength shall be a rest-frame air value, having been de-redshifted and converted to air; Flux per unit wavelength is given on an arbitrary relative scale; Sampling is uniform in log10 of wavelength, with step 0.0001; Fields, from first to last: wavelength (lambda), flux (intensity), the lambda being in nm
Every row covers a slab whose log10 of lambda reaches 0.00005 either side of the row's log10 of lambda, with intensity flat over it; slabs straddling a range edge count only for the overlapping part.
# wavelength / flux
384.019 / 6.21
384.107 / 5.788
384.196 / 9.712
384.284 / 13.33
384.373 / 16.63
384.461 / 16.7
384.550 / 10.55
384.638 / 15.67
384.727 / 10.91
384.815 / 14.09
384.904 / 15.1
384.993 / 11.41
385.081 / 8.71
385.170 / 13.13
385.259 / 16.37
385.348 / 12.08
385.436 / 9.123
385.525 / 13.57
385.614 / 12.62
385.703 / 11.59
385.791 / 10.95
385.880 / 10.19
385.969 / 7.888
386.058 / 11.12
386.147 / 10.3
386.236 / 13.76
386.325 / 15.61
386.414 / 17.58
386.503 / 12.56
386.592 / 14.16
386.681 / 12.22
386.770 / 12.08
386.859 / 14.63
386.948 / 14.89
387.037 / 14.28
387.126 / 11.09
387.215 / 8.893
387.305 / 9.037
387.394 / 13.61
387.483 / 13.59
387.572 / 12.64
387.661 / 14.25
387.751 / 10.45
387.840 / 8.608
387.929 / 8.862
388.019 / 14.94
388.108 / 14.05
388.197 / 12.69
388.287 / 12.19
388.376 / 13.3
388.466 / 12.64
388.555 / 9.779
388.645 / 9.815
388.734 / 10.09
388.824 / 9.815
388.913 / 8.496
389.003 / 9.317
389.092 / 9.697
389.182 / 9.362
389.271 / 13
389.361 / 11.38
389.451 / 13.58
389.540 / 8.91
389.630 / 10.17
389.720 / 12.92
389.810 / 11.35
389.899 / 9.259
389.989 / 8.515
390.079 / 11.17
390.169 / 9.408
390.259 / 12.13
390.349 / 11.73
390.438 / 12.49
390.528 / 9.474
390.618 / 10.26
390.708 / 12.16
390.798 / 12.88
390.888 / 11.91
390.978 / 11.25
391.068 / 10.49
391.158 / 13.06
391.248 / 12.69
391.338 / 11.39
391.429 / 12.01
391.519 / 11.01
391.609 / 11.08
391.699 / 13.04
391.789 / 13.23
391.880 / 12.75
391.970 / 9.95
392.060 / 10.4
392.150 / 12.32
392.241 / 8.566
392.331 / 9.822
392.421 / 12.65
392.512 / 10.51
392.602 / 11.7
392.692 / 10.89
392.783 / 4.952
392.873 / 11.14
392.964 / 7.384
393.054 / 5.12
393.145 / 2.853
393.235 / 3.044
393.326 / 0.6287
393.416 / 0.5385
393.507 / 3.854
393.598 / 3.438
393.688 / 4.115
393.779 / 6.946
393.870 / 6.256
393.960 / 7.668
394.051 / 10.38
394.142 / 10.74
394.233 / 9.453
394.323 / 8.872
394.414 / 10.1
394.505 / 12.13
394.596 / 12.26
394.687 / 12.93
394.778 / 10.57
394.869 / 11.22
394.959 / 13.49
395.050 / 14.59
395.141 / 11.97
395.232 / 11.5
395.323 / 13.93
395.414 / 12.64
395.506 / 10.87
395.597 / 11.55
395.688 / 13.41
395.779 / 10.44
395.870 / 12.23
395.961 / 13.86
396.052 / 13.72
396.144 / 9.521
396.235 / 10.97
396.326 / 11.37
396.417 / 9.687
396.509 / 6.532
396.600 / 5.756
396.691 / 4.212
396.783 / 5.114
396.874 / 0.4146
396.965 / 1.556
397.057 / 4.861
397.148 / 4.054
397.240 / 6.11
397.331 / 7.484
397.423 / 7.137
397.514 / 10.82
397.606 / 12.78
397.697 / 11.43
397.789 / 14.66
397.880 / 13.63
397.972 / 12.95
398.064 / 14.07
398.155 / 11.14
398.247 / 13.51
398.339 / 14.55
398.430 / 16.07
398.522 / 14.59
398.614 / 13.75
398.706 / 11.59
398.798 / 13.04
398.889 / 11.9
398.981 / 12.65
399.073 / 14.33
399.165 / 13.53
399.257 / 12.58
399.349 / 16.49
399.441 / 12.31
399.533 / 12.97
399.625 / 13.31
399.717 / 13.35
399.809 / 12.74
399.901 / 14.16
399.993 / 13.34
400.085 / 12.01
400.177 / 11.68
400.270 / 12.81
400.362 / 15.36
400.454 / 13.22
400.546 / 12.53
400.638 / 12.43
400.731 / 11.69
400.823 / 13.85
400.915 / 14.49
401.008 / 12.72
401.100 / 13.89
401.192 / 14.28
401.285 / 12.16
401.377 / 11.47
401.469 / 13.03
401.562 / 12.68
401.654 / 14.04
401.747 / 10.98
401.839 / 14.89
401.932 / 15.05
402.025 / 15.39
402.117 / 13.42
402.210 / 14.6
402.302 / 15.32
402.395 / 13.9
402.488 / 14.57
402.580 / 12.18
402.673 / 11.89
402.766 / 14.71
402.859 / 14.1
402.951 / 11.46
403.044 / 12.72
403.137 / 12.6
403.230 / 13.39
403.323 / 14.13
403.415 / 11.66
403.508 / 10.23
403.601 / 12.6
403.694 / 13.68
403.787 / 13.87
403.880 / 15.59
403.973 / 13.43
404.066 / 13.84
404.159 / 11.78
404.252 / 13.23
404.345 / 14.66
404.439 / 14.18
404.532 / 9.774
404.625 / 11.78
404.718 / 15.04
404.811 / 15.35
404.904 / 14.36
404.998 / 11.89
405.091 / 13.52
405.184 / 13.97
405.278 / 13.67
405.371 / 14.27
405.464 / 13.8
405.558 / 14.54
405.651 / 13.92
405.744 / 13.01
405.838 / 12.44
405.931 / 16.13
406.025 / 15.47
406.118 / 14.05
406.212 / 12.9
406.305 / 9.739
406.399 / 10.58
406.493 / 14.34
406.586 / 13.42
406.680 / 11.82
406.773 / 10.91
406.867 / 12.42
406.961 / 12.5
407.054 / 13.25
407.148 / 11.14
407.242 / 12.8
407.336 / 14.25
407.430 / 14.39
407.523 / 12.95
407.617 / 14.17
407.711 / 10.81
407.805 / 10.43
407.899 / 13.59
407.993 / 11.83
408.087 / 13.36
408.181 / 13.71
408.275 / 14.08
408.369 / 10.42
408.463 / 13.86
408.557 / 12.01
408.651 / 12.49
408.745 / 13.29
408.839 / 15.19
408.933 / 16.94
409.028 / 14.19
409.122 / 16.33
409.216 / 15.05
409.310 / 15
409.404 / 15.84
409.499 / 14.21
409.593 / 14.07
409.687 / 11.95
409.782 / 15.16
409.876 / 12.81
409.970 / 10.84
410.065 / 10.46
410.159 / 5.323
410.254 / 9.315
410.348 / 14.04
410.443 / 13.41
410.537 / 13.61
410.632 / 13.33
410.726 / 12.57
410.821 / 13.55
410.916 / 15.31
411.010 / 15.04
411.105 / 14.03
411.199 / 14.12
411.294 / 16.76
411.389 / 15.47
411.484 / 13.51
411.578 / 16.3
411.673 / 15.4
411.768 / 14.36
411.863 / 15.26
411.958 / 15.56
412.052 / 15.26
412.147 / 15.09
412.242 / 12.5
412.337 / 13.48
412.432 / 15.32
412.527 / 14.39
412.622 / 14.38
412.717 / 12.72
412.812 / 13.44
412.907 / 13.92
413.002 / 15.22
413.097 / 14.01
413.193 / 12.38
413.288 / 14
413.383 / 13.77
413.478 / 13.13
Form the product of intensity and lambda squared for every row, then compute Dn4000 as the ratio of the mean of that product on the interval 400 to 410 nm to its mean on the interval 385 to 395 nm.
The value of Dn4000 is 1.35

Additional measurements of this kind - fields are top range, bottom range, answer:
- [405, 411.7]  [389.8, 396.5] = 1.42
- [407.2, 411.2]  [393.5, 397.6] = 1.54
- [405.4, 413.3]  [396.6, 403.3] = 1.16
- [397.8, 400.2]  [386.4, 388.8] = 1.16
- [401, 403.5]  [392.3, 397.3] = 1.60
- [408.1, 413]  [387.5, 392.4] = 1.36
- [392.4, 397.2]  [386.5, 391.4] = 0.78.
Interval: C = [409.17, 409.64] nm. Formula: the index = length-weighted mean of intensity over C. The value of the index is 14.8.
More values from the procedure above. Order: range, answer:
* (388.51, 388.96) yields 9.6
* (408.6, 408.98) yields 14.5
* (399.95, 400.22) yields 12.4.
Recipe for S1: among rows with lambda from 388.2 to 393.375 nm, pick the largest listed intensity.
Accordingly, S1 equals 13.58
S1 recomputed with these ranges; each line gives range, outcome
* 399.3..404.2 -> 16.49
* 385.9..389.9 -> 17.58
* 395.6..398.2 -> 14.66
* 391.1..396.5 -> 14.59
